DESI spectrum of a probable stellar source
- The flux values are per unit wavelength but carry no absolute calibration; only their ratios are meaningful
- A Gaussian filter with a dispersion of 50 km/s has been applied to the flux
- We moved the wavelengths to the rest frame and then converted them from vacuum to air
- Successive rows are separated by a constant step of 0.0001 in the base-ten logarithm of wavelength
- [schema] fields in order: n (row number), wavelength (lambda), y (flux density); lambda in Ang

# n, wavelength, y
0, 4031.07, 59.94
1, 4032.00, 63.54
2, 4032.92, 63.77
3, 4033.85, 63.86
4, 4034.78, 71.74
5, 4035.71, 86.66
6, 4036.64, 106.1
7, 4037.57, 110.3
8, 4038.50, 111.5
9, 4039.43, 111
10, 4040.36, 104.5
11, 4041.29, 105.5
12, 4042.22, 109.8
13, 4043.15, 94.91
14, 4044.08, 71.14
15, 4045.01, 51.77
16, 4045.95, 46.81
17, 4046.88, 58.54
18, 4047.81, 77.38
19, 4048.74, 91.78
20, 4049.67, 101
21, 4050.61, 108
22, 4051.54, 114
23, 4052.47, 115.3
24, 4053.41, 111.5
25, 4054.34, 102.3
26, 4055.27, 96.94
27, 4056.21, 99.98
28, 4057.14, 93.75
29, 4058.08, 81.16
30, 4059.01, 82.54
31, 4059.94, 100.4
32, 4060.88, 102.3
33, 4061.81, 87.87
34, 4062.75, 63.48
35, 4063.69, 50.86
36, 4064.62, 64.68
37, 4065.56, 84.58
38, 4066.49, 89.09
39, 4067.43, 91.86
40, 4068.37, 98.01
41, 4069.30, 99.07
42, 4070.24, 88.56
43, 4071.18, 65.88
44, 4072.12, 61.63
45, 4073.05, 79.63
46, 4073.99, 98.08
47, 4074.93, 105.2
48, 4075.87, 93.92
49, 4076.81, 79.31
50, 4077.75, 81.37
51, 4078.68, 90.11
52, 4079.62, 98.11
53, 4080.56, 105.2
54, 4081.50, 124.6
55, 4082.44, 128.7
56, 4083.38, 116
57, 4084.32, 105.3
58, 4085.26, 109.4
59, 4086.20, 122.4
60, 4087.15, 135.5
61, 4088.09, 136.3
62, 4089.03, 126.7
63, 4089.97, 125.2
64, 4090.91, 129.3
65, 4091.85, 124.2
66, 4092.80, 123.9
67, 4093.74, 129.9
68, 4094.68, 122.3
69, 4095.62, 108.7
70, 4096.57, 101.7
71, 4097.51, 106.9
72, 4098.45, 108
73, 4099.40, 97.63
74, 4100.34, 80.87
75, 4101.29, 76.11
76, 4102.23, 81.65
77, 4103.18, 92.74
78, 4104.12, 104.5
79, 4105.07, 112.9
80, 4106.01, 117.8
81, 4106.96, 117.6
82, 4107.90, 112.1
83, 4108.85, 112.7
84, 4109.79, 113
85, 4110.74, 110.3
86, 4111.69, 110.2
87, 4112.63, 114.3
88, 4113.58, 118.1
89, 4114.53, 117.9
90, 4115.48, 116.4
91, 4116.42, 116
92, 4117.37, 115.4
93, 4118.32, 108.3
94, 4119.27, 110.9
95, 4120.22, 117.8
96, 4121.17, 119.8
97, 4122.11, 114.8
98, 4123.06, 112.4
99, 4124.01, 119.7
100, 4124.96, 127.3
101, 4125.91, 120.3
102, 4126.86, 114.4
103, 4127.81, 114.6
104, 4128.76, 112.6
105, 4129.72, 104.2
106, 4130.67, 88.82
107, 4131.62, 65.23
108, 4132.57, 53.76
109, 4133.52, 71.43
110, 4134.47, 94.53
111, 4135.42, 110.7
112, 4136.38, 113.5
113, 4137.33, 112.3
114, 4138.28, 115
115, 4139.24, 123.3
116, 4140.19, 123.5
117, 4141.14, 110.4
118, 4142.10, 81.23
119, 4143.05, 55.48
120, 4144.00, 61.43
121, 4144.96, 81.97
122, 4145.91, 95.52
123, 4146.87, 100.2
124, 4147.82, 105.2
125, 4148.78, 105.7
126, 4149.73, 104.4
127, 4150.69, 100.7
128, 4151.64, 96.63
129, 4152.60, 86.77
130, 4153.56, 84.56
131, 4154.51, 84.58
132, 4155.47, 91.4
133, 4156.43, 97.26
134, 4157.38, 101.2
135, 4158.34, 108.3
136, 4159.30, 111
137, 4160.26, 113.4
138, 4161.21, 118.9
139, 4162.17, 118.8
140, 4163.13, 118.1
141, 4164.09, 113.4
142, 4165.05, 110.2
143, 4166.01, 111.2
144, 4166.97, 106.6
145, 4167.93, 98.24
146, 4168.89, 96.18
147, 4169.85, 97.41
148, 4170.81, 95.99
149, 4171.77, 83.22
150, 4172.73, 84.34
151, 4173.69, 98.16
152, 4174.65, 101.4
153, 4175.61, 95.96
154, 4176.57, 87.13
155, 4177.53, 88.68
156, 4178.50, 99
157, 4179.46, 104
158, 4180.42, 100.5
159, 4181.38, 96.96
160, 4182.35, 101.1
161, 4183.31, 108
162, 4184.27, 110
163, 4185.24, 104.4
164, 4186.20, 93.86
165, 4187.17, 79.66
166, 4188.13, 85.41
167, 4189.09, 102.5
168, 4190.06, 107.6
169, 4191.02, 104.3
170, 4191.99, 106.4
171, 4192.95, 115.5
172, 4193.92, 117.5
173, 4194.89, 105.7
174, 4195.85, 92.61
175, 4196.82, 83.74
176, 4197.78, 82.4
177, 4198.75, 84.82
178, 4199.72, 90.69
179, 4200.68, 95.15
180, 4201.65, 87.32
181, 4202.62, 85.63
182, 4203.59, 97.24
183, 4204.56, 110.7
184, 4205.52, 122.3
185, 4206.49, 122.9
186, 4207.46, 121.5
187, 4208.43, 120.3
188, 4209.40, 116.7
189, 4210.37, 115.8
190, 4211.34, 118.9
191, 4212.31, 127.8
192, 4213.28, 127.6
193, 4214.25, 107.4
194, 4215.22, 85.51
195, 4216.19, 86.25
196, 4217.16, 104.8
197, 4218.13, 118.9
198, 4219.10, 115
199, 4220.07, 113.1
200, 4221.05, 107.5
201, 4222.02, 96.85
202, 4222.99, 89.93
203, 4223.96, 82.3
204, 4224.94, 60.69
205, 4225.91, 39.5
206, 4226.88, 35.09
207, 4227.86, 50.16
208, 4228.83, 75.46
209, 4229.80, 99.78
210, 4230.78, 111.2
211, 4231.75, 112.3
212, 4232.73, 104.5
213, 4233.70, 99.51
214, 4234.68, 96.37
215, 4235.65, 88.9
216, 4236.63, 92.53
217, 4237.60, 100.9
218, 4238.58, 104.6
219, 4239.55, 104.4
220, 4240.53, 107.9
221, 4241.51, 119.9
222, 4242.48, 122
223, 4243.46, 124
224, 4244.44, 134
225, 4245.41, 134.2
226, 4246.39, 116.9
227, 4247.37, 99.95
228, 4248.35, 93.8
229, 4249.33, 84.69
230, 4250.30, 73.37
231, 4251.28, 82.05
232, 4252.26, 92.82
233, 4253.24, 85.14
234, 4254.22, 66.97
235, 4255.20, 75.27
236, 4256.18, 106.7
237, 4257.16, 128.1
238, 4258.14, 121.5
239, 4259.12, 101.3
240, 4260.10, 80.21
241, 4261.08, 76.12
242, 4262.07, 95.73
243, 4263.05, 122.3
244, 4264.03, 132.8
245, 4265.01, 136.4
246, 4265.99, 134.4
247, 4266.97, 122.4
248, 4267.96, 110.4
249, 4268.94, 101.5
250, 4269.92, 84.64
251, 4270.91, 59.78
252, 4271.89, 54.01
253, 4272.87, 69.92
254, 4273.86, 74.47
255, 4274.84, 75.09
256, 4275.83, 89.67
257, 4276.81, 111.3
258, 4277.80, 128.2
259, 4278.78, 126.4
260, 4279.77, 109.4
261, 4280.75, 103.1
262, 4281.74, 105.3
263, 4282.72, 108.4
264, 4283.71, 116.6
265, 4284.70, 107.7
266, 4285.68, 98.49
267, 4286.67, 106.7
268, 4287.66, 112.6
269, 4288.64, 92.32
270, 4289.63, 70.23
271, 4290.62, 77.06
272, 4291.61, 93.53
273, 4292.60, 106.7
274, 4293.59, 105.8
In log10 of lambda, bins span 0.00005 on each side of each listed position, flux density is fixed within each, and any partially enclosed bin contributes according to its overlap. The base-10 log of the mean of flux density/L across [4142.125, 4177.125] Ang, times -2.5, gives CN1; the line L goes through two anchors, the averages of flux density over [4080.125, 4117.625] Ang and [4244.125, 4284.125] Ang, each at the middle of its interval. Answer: 0.11 mag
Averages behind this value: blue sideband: 113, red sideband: 100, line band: 97.6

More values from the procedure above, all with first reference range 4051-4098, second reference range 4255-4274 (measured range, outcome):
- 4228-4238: 0.04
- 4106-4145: -0.05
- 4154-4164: -0.06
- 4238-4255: -0.02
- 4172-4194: 0.02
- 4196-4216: -0.04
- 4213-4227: 0.09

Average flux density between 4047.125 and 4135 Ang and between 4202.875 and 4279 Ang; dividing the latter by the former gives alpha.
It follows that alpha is 1.0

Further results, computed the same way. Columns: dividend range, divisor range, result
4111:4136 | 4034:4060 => 1.15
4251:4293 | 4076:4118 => 0.89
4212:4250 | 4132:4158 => 1.04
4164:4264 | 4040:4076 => 1.13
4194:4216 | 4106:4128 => 0.91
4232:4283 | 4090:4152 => 0.96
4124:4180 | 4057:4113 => 0.98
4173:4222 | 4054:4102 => 1.04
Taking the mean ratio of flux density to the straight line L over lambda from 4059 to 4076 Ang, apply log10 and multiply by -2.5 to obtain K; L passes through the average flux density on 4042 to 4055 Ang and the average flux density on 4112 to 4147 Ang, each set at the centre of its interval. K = 0.10 mag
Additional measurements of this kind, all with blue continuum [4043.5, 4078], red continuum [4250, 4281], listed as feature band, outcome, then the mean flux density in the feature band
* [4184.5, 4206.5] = -0.05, 98.7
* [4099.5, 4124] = -0.22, 109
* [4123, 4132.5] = -0.17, 105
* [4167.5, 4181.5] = -0.03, 95.1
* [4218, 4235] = 0.08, 88.6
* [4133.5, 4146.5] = -0.08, 97.3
